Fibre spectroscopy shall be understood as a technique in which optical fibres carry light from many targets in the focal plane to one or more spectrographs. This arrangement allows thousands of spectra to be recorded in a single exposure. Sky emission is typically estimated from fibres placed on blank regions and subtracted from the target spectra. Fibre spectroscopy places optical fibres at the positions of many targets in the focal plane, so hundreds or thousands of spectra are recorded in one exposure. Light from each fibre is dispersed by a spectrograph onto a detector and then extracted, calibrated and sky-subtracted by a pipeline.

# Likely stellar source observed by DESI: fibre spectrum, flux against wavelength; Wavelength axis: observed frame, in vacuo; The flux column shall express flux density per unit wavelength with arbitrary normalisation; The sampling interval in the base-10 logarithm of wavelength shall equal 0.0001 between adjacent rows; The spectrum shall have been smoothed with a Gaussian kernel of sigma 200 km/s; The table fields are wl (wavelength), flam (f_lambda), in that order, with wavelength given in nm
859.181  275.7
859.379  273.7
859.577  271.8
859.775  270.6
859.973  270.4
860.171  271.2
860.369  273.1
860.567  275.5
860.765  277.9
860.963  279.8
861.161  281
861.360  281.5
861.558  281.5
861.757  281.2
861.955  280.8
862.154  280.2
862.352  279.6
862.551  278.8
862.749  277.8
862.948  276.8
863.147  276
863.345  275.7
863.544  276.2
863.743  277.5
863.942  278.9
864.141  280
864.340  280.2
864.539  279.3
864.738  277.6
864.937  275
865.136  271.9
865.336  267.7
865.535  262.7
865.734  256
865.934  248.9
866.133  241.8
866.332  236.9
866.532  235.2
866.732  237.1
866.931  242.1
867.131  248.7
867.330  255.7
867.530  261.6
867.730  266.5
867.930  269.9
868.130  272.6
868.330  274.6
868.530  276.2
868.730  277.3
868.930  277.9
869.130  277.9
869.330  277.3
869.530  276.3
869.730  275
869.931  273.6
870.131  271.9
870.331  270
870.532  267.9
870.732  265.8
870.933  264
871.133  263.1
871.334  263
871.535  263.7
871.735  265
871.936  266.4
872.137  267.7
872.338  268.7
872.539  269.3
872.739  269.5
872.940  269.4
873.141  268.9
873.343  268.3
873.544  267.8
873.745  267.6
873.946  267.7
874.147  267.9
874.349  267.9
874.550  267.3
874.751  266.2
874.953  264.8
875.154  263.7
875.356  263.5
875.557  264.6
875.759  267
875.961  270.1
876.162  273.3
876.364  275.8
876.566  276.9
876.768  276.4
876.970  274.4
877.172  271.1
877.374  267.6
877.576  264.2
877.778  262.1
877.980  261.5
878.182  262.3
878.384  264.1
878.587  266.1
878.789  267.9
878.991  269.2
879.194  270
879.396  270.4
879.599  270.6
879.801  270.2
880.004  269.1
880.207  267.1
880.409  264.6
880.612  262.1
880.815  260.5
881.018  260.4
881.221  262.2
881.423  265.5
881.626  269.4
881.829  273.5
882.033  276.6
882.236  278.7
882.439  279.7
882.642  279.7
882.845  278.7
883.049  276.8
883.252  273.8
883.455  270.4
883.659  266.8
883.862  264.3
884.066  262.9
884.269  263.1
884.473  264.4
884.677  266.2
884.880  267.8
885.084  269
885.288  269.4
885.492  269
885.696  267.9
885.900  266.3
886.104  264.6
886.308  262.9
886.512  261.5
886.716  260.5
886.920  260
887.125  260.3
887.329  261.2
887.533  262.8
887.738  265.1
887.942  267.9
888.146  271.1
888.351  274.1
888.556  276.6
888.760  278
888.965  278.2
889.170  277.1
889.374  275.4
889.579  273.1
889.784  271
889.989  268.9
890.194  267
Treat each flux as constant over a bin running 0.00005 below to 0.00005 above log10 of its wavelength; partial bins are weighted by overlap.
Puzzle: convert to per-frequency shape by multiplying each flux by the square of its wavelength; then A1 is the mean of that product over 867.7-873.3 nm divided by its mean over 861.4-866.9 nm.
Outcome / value 1.0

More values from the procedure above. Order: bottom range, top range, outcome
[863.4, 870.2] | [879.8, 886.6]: 1.05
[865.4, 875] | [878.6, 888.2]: 1.04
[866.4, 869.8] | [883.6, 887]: 1.04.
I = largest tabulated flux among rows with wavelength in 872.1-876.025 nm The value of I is 270.1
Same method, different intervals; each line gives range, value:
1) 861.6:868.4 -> 281.2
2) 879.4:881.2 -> 270.6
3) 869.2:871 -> 277.3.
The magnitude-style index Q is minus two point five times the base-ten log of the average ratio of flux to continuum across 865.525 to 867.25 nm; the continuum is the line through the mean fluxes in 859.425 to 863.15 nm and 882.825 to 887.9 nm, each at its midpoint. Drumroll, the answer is 0.13 mag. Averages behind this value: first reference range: 277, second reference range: 266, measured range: 245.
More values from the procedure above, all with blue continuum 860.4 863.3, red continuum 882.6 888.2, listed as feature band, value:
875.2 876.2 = 0.019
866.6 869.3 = 0.046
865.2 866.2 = 0.084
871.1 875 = 0.025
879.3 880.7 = 0.008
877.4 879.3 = 0.020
